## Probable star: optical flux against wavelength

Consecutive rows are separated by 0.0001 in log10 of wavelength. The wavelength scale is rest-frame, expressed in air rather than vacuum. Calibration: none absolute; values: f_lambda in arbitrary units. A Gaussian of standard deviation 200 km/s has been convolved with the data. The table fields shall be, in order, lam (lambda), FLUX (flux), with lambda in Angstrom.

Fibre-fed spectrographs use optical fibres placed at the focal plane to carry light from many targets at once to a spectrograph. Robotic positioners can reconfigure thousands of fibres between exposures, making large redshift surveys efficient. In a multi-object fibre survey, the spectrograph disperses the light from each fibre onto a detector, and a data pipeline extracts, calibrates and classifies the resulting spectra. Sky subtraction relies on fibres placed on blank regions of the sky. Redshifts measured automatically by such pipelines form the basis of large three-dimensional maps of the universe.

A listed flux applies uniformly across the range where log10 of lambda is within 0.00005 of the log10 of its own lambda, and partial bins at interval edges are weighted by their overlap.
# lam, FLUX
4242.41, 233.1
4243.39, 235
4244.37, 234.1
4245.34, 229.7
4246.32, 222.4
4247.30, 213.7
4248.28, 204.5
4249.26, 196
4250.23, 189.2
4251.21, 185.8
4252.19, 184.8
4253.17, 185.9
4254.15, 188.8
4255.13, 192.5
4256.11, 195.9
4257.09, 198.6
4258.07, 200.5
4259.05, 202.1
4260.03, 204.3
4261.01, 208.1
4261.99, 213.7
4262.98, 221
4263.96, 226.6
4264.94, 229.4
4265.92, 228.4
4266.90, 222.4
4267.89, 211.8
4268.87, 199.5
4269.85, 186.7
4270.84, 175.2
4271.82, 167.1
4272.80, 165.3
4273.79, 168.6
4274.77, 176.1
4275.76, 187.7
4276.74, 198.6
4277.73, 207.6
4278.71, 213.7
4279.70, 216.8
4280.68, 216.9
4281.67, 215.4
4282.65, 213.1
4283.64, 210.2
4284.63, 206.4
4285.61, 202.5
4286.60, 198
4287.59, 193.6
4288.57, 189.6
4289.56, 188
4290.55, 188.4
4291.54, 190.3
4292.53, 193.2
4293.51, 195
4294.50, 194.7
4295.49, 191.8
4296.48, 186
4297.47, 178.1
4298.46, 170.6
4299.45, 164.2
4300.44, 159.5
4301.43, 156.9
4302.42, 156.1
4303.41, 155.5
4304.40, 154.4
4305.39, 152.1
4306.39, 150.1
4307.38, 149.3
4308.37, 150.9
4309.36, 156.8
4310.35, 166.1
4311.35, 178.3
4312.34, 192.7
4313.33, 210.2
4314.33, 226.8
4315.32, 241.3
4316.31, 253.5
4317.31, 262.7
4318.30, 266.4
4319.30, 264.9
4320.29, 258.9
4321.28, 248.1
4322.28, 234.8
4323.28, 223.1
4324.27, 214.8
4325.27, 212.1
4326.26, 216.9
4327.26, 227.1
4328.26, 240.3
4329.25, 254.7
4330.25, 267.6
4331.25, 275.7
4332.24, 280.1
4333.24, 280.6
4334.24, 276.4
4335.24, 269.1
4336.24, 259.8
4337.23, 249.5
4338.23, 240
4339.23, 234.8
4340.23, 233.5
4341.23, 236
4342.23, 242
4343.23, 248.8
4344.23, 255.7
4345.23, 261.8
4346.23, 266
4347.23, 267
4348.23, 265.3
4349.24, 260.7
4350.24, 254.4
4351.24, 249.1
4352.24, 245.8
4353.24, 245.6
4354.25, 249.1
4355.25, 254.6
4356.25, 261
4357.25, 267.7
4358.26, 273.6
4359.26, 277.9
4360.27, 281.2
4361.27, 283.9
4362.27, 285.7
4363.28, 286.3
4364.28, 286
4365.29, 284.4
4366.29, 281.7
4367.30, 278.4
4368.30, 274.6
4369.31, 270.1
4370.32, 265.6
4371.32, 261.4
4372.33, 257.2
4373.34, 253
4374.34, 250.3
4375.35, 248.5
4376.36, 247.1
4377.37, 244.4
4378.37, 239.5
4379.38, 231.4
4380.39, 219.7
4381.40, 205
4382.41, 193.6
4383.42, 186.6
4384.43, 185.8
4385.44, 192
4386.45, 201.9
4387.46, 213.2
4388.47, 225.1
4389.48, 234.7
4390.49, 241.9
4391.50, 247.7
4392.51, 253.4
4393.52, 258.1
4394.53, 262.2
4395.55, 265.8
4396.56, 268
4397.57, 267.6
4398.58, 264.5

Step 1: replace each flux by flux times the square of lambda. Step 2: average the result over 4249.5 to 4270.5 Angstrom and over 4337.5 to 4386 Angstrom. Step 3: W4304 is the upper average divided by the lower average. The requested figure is 1.30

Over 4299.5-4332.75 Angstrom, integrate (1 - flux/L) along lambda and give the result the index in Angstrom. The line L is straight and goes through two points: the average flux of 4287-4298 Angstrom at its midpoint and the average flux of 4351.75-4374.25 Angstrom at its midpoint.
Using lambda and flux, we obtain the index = 1.1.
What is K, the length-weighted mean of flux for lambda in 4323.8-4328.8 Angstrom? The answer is 223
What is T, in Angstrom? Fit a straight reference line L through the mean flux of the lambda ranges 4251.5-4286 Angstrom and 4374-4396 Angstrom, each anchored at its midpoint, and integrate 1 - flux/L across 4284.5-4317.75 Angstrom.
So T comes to 3.8 Angstrom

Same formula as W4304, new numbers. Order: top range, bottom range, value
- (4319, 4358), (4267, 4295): 1.32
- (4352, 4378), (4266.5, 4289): 1.40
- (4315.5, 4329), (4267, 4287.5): 1.25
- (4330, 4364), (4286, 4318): 1.44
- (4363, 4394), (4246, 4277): 1.29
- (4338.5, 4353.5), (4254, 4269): 1.25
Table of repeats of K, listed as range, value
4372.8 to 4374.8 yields 252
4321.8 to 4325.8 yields 221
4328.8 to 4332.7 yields 270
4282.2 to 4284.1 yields 211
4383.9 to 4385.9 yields 189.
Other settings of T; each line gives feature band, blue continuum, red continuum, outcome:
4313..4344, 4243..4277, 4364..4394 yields -3.2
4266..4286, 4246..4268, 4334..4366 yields 1.7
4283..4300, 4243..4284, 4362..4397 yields 1.8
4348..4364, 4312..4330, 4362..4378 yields -0.4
